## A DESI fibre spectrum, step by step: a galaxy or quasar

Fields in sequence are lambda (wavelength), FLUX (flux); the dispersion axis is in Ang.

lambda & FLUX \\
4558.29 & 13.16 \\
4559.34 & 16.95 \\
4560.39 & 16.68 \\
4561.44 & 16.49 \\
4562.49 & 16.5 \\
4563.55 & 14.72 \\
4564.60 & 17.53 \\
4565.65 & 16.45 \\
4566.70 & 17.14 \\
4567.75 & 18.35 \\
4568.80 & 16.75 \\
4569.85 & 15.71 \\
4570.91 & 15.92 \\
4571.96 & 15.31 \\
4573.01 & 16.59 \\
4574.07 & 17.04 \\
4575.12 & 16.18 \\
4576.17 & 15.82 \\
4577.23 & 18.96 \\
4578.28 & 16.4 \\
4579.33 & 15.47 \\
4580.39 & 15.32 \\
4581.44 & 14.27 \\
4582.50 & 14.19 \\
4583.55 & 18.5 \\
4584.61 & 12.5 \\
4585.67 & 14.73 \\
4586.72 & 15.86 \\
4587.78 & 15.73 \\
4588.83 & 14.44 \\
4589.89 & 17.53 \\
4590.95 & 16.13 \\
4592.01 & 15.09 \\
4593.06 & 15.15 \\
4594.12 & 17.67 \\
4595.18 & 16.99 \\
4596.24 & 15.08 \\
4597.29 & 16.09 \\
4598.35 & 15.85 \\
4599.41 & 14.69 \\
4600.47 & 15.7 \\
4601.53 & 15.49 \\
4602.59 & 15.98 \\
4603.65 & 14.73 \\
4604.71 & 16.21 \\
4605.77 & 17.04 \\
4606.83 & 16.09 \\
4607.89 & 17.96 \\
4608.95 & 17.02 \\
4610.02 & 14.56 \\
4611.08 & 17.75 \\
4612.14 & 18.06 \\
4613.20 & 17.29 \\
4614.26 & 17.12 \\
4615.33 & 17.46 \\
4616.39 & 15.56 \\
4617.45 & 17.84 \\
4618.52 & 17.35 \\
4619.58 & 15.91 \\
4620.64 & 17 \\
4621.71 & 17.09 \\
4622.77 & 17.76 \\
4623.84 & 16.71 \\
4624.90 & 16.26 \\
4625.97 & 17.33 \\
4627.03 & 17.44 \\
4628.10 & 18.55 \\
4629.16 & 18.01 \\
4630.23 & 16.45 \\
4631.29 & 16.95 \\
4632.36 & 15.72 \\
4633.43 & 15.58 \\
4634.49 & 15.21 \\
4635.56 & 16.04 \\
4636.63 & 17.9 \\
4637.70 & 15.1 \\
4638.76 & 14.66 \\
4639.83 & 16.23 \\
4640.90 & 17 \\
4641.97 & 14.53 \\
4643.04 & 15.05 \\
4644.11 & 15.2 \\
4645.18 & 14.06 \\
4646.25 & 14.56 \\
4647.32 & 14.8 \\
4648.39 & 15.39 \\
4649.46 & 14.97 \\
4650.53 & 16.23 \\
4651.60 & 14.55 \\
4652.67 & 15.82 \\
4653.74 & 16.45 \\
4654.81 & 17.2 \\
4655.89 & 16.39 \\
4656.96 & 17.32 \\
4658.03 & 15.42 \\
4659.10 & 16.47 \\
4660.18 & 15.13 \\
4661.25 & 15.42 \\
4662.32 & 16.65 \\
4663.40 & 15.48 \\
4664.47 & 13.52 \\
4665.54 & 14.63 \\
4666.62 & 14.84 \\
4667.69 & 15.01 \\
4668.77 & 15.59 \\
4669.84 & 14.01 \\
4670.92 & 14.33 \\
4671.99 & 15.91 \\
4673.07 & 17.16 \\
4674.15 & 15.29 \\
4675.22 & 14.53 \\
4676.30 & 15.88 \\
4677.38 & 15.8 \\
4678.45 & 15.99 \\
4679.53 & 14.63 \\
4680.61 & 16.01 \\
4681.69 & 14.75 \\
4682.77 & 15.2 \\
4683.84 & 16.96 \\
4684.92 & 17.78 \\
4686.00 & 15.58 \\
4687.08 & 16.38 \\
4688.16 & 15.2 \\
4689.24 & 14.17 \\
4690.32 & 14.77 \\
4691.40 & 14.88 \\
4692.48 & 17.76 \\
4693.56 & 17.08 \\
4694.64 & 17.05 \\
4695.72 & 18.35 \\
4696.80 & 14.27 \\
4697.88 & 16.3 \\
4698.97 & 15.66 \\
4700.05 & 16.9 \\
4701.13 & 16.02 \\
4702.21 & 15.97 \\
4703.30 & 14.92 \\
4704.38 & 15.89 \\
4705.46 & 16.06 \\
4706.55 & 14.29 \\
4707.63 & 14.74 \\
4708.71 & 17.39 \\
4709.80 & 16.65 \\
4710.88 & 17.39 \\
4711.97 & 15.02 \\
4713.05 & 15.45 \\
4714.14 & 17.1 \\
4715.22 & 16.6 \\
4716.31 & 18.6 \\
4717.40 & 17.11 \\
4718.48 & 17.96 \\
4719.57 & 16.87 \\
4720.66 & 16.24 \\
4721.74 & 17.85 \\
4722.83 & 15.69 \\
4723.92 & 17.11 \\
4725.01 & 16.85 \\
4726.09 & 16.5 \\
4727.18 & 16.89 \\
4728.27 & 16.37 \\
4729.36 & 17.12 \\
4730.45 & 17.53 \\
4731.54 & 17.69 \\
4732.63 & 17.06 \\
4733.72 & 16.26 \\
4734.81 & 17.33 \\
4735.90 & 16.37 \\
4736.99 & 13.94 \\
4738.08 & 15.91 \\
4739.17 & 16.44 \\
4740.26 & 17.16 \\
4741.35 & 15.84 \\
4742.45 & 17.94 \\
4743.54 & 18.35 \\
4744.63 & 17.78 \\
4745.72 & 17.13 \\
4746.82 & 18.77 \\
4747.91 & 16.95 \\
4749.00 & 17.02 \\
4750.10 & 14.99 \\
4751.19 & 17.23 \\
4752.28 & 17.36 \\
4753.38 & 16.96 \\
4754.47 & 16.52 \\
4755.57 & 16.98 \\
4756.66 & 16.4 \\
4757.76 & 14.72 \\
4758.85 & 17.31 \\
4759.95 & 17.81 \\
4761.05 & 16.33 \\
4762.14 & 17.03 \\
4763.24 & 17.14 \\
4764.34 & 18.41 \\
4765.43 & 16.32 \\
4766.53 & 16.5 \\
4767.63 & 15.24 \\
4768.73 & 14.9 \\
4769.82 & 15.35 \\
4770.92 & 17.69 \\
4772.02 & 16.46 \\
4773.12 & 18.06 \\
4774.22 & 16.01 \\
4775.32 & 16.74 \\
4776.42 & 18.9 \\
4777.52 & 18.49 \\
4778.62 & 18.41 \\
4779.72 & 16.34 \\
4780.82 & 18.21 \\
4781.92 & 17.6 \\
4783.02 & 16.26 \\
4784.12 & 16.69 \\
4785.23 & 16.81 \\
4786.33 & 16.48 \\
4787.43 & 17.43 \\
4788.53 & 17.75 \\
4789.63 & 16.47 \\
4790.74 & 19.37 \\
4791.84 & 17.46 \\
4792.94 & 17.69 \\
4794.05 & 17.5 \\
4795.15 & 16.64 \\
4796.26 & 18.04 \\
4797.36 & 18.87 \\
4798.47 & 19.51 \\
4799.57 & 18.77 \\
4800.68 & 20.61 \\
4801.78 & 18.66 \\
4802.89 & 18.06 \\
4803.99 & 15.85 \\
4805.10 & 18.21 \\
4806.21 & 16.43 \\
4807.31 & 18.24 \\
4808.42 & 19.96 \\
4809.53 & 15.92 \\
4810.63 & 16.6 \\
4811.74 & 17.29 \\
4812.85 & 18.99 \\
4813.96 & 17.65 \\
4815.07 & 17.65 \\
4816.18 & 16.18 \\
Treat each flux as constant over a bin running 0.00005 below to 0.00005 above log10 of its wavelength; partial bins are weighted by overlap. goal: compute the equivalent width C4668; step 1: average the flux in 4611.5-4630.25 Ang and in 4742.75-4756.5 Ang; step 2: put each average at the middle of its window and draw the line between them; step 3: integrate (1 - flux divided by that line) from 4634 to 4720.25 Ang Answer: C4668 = 6.9 Ang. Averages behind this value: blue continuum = 17.2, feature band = 15.8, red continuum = 17.2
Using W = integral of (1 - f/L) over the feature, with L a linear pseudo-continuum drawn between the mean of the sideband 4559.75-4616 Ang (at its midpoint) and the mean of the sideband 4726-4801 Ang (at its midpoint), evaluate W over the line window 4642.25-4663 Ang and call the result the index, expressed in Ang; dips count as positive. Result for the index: 1.1 Ang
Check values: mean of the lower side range 16.2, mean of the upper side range 17.1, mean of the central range 15.6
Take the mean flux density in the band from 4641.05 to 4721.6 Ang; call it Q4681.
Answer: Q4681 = 15.8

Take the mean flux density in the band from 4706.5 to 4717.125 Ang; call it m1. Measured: 16.4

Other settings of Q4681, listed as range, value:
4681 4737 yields 16.4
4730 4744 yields 16.7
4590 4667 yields 16.1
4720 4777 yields 16.8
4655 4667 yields 15.6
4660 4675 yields 15.2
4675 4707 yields 15.8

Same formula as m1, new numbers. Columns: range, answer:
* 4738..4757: 17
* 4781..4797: 17.3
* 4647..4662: 15.9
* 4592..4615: 16.3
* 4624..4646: 16.2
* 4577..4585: 15.6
